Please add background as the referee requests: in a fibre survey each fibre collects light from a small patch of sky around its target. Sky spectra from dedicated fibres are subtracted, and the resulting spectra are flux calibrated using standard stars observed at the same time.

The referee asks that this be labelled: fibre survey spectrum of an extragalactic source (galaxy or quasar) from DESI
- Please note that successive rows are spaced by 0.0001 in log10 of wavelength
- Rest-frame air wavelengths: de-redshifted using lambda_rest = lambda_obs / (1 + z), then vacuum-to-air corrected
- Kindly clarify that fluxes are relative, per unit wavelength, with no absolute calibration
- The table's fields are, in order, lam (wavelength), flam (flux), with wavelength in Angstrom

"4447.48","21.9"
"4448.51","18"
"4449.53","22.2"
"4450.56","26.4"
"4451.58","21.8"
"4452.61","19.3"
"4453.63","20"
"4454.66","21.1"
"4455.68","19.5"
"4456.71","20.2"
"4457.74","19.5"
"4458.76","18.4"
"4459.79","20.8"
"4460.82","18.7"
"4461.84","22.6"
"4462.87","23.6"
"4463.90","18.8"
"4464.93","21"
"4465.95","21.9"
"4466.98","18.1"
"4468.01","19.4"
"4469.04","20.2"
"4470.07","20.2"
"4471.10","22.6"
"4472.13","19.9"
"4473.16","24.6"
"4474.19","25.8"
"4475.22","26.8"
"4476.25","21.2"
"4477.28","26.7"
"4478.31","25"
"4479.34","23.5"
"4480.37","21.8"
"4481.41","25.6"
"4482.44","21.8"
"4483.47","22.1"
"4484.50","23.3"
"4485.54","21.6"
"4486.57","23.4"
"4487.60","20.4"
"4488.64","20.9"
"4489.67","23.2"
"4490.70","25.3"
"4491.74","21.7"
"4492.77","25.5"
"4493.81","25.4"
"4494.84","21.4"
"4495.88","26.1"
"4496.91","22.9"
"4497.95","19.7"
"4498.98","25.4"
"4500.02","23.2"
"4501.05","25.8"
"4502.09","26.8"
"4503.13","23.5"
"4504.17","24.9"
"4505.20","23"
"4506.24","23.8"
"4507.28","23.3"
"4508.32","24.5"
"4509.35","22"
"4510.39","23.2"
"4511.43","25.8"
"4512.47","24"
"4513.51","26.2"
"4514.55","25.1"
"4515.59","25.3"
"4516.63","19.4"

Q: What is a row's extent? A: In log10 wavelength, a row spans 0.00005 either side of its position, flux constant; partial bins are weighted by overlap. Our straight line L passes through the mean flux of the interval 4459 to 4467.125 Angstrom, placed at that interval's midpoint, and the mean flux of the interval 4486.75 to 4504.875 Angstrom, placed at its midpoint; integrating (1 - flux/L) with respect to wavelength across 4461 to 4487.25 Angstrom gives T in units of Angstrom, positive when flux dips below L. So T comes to -0.8 Angstrom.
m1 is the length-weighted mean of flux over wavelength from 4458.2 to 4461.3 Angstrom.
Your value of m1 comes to 19.3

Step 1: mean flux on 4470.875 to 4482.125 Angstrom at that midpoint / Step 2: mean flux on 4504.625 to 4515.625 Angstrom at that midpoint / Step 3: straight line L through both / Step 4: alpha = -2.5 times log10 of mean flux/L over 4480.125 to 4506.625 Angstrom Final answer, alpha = 0.03 mag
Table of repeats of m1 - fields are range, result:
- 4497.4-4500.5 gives 22.7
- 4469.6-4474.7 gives 22.6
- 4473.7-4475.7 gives 26.3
